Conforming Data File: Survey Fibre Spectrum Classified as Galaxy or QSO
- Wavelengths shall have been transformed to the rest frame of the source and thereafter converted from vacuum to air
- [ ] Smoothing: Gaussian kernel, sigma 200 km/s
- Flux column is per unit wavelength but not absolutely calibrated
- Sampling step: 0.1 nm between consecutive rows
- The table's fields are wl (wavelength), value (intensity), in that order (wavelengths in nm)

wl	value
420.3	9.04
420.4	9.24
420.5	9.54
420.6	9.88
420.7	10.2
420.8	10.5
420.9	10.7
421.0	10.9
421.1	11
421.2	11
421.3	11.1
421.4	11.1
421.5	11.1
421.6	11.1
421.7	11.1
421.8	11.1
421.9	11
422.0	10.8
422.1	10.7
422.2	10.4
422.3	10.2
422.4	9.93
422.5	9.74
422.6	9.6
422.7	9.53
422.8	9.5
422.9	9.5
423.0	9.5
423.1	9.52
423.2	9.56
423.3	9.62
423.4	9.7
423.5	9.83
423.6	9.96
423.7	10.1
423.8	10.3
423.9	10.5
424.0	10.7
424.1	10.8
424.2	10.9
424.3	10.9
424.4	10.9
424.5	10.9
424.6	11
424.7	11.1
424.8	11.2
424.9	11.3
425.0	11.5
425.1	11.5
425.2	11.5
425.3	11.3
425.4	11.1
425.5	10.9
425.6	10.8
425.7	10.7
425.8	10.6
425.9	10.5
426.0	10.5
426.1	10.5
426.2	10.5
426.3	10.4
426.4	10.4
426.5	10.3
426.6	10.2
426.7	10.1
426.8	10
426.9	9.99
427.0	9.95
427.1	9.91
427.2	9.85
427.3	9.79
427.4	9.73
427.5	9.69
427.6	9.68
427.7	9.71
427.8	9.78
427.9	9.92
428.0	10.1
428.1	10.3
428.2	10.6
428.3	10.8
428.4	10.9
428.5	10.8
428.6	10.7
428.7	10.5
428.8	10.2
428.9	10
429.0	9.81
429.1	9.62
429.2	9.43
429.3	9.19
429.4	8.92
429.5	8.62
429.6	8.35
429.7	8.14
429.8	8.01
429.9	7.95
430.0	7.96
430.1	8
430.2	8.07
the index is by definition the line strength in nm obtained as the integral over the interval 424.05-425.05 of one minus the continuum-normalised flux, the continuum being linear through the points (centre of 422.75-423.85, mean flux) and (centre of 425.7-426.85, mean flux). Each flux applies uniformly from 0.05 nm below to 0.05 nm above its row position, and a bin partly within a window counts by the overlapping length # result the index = -0.10 nm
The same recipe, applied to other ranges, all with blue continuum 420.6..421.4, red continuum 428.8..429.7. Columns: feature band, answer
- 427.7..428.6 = -0.09 nm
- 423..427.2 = -0.22 nm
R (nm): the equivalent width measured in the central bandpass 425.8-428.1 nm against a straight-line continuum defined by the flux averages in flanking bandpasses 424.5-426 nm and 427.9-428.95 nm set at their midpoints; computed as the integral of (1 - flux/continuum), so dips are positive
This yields 0.139 nm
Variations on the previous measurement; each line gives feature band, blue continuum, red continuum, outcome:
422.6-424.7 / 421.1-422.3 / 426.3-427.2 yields 0.09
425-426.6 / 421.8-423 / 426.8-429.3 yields -0.11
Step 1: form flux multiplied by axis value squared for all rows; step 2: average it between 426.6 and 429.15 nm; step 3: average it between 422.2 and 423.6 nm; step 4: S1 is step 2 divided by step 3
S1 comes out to 1.07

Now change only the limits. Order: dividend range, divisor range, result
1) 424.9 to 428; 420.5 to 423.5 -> 1.03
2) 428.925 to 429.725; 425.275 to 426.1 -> 0.86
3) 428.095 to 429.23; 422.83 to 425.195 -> 1.01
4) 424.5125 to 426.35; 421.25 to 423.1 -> 1.07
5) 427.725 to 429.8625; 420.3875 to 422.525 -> 0.95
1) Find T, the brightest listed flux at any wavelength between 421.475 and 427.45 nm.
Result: 11.5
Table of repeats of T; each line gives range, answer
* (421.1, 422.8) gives 11.1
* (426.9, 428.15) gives 10.3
